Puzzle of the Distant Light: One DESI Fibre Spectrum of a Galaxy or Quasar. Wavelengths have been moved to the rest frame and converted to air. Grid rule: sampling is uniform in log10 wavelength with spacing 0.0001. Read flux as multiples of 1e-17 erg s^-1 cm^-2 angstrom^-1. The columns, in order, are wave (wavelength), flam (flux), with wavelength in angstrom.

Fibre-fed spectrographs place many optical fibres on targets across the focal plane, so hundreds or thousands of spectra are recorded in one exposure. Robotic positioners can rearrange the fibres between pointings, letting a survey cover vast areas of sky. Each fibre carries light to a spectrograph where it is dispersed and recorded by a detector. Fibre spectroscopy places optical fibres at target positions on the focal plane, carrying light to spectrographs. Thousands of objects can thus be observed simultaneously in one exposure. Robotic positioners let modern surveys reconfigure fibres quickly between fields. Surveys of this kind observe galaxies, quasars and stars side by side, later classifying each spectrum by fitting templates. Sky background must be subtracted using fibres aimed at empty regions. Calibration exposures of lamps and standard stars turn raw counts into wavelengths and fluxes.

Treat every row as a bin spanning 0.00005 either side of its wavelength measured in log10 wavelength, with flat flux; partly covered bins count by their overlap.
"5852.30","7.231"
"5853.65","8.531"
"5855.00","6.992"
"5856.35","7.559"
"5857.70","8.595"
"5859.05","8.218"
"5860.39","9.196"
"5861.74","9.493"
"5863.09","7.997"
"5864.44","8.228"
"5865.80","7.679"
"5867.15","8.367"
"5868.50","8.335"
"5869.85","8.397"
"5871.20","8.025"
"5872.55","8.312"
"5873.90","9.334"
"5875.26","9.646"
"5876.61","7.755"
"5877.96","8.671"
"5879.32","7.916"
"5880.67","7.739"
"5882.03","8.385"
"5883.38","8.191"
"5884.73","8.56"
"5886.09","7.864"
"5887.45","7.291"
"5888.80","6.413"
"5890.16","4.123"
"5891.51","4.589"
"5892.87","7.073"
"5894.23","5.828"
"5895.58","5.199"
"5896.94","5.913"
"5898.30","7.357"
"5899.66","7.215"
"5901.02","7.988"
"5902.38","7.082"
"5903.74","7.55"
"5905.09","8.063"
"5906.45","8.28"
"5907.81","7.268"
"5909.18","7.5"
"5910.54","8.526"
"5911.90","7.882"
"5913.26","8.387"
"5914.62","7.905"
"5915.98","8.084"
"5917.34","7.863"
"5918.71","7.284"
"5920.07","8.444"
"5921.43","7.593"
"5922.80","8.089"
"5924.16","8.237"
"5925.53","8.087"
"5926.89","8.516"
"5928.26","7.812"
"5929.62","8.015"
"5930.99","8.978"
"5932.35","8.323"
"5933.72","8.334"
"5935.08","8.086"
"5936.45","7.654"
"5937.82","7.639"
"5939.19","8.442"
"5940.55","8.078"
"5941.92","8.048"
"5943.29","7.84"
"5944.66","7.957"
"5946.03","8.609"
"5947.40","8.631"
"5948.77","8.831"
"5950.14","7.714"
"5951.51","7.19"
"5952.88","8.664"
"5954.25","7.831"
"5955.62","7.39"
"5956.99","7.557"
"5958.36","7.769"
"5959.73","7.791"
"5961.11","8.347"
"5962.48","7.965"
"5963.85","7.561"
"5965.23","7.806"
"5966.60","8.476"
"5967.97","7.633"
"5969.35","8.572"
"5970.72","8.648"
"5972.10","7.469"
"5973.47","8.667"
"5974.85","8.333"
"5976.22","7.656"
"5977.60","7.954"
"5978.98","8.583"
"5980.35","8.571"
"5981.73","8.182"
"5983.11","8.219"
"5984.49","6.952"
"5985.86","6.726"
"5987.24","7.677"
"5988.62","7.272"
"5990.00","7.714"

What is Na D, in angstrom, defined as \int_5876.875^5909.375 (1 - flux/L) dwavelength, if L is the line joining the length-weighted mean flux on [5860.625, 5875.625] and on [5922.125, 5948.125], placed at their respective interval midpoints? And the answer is 4.7 angstrom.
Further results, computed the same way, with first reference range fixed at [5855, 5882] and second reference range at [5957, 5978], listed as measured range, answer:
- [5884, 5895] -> 2.42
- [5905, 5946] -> 0.59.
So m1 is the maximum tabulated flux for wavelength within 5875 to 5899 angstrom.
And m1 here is 9.646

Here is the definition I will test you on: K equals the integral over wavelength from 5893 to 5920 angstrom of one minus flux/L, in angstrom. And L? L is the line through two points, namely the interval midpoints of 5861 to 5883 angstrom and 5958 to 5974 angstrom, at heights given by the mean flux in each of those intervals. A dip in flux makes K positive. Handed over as 2.7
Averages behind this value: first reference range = 8.39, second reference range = 8.06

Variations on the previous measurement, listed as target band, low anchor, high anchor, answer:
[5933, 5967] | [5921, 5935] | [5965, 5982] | 0.84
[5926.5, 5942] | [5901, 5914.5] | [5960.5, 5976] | -0.37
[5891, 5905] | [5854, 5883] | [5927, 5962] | 2.65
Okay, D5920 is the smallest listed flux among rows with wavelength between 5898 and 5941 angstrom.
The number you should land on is 7.082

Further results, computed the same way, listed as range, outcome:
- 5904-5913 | 7.268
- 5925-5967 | 7.19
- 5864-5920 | 4.123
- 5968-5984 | 7.469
